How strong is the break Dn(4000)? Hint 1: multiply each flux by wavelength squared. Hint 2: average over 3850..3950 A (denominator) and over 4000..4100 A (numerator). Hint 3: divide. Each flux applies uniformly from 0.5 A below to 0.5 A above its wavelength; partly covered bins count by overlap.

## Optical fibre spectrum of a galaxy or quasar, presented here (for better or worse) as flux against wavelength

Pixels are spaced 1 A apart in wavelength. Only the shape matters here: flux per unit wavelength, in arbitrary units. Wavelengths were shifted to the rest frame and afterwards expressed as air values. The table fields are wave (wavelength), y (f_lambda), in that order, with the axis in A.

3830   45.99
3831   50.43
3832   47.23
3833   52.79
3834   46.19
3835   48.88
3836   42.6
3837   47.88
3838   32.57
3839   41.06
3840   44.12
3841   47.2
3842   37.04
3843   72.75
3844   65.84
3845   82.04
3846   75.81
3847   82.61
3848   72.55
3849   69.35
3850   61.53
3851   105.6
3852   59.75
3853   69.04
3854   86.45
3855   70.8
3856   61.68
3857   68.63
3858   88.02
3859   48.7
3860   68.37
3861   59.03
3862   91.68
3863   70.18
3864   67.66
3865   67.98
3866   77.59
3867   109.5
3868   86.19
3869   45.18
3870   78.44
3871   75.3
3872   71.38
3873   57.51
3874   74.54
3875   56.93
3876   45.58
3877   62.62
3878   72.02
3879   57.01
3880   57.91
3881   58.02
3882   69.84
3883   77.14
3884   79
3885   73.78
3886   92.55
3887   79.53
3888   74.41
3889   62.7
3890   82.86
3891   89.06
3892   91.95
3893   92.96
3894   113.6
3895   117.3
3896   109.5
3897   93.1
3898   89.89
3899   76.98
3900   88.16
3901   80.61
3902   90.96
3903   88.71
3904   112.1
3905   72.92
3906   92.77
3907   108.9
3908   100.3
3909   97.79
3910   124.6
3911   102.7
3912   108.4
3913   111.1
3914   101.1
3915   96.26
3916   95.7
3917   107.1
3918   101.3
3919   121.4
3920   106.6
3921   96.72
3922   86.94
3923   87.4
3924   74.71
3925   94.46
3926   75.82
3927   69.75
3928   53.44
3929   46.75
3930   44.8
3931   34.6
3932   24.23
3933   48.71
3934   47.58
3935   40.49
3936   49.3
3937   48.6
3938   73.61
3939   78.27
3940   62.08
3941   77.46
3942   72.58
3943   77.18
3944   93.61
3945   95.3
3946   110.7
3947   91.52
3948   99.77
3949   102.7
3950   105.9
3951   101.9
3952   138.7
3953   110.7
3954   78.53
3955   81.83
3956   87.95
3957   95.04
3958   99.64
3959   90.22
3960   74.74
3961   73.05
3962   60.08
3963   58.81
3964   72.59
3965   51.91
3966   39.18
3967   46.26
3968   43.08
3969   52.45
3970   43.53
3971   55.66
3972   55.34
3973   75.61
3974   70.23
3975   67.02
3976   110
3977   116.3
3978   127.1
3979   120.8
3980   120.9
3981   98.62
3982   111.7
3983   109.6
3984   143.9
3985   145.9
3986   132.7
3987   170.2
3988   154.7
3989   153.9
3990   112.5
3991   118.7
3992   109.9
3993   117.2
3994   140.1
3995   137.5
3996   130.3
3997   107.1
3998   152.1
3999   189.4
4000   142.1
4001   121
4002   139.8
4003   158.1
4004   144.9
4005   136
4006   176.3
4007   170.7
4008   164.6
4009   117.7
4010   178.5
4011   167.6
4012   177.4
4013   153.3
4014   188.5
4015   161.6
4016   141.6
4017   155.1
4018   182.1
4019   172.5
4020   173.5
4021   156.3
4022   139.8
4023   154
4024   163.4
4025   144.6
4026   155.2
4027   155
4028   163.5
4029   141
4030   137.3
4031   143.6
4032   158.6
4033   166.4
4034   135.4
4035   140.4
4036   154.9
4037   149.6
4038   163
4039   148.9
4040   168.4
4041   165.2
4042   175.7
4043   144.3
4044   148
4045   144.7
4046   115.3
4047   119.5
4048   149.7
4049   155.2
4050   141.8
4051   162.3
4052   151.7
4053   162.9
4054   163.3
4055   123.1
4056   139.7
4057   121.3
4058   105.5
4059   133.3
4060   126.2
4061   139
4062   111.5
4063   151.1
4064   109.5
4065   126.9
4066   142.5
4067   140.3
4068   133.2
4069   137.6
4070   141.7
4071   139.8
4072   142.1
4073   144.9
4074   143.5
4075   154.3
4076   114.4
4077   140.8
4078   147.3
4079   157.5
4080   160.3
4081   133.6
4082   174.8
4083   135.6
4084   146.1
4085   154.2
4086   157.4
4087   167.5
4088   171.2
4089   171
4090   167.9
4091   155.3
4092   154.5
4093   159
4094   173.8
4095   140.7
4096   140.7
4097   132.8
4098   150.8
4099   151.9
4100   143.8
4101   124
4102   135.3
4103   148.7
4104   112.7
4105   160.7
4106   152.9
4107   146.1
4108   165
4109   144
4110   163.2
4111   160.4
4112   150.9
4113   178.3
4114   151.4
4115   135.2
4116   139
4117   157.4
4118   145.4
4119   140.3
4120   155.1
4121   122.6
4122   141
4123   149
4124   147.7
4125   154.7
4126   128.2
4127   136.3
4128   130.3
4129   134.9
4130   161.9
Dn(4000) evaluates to 2.0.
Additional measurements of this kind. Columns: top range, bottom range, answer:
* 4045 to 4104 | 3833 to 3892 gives 2.36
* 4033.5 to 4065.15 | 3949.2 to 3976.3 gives 1.97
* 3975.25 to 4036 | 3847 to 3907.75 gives 1.98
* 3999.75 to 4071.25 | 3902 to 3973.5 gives 1.94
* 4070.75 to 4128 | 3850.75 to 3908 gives 2.11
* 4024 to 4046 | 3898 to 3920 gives 1.63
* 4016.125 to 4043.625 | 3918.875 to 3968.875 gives 2.15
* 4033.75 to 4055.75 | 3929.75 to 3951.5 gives 2.18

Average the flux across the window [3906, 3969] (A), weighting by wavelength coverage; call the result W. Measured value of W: 81.4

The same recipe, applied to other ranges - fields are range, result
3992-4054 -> 152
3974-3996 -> 124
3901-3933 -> 87.3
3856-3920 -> 83.9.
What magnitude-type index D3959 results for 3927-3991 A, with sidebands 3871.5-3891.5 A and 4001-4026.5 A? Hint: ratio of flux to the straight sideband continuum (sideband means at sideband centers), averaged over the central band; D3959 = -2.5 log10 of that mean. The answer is 0.41 mag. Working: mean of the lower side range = 69.7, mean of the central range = 84.8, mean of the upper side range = 158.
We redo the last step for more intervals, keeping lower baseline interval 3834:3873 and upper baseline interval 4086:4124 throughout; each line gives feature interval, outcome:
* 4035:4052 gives -0.158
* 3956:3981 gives 0.346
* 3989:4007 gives -0.204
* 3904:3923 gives -0.174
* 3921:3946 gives 0.369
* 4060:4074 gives 0.019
